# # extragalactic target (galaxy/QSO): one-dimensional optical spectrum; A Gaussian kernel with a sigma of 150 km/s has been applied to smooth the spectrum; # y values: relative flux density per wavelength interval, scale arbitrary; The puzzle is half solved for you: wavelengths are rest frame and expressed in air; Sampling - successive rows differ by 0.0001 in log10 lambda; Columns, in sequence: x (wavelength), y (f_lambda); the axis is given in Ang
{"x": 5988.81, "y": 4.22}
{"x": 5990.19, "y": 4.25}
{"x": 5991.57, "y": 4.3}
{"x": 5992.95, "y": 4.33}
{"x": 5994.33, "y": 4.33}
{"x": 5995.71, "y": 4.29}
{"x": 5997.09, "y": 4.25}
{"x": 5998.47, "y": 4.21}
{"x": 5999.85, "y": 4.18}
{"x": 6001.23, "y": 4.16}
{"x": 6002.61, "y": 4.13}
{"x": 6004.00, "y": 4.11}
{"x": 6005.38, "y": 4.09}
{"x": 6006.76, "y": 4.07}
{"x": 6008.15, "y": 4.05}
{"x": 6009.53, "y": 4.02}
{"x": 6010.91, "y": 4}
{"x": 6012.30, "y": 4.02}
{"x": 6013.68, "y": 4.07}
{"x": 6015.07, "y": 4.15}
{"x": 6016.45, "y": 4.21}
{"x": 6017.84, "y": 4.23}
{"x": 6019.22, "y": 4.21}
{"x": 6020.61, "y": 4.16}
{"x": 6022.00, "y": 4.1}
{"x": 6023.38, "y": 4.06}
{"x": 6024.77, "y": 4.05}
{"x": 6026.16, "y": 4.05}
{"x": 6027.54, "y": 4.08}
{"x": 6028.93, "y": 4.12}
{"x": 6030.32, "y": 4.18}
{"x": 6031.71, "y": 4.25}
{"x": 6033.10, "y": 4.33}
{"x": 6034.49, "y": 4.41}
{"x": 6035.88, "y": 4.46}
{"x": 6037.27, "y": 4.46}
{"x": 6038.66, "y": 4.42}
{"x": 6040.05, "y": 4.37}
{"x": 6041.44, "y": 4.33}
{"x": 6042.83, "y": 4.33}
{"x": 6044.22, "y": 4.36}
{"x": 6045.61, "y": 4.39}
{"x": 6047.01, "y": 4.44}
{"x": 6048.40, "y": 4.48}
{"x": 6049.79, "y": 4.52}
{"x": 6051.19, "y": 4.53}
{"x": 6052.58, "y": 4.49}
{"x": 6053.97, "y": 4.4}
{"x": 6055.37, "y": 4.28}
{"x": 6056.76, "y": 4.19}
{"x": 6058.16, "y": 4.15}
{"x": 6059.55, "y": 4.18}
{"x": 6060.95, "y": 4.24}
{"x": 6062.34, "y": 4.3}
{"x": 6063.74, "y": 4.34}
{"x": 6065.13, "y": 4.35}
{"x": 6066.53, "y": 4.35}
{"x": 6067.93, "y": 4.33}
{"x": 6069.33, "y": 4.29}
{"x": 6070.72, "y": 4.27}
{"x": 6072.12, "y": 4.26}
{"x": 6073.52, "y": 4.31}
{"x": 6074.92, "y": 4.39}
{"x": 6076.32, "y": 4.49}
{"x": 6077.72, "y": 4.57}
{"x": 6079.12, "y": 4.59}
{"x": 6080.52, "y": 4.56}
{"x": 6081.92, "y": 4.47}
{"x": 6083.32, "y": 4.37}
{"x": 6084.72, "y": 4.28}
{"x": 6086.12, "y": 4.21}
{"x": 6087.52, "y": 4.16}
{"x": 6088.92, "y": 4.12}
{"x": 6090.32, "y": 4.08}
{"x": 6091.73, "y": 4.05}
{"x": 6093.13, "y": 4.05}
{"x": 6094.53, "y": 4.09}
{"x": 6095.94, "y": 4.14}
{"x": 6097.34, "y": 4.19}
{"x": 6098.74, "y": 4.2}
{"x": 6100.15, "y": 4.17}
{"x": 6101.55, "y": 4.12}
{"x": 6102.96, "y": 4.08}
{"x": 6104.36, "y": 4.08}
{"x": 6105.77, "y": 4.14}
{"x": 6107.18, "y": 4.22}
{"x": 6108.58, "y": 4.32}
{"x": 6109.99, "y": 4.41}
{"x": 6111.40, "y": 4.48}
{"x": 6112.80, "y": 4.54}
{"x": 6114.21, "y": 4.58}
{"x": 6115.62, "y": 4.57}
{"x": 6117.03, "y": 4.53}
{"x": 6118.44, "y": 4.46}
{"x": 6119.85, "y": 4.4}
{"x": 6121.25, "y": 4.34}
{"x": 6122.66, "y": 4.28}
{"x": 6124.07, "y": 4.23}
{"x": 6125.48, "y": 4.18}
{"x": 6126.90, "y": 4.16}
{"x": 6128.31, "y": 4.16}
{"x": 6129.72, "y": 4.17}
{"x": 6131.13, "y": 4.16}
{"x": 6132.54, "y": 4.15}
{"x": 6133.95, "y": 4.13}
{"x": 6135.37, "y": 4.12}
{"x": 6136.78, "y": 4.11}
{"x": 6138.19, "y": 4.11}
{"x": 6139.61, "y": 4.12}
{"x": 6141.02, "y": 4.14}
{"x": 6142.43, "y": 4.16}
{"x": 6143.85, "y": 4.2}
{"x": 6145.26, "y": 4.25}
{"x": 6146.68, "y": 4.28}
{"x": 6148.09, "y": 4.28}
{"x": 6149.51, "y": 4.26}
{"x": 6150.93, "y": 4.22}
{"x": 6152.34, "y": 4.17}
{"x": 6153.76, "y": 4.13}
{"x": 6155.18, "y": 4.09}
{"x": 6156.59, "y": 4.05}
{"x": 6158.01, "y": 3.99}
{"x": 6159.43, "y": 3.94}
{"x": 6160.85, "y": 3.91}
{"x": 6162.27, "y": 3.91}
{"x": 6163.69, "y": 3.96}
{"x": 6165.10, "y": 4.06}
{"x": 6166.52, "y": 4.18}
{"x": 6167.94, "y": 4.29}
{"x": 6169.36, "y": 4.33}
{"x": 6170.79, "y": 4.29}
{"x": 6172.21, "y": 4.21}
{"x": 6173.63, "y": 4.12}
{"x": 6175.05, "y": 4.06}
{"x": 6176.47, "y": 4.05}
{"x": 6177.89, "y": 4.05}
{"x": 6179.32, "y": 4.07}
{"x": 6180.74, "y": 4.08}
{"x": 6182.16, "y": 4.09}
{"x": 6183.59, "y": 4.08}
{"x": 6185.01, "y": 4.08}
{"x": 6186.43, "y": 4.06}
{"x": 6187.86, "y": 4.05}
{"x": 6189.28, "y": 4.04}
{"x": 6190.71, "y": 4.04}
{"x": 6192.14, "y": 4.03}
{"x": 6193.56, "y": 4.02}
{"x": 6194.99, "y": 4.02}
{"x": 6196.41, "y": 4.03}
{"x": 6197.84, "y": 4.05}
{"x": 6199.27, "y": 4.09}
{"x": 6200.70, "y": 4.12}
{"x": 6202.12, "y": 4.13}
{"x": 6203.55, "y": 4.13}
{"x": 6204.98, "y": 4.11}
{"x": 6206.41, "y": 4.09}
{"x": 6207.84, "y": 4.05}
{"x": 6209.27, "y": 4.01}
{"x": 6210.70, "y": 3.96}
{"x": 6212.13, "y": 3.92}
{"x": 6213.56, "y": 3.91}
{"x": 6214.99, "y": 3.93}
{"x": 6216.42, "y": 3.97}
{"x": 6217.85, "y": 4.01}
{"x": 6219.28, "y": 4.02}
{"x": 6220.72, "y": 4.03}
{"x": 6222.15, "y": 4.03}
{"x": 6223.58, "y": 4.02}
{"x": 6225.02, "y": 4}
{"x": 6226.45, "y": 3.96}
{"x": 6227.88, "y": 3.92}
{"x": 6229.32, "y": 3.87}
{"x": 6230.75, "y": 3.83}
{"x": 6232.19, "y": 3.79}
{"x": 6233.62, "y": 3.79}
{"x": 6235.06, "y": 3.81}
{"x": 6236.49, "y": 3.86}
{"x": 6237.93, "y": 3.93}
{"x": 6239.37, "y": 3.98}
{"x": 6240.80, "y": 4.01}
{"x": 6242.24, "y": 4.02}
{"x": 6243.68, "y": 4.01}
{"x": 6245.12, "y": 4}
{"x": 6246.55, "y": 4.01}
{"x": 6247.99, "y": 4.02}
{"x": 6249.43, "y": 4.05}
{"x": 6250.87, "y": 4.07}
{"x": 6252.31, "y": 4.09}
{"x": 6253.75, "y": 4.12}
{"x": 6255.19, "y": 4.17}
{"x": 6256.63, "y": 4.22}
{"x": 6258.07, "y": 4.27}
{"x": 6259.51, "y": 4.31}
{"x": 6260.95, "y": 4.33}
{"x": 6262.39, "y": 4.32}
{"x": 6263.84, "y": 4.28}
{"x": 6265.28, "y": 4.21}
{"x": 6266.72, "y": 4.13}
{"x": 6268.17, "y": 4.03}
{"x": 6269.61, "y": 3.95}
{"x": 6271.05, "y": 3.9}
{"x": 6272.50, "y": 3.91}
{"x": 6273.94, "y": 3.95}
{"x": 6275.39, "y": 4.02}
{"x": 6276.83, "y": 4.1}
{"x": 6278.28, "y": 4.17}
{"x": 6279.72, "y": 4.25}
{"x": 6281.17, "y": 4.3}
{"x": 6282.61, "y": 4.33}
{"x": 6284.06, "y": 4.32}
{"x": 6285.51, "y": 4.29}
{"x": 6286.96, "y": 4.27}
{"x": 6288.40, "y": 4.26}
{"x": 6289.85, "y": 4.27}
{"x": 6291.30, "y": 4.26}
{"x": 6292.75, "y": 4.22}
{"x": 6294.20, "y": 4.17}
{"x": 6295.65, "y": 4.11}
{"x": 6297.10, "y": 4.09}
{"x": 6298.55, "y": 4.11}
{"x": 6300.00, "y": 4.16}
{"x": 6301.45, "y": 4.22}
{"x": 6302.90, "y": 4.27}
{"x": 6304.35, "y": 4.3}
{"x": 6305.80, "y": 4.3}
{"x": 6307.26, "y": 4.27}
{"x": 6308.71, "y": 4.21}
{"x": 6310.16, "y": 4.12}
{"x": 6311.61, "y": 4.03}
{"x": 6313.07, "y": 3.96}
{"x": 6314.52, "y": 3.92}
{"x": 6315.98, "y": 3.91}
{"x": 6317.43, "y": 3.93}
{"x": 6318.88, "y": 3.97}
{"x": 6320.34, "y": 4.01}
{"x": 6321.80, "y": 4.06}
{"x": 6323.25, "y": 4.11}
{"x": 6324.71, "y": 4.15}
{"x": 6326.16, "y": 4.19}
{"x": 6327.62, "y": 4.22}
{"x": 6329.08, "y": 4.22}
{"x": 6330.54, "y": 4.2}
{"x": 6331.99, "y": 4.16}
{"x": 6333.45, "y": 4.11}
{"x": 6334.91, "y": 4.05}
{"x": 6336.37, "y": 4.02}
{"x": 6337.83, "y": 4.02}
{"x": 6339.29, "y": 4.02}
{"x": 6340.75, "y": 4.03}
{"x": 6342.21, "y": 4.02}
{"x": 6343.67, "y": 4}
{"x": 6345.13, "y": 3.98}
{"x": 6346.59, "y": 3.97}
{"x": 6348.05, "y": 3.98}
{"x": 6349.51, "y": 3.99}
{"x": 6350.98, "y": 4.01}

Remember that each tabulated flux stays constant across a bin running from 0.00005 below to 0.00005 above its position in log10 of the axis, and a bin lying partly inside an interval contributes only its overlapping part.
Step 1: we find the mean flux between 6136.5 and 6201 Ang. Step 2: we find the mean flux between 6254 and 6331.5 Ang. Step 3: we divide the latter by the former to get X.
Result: 1.0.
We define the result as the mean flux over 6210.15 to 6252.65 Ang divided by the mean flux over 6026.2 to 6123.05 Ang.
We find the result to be 0.92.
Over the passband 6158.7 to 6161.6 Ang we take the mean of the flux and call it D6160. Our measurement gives 3.92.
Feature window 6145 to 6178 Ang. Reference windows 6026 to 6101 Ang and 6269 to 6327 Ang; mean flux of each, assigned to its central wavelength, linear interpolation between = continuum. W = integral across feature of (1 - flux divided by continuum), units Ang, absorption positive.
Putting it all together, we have 0.83 Ang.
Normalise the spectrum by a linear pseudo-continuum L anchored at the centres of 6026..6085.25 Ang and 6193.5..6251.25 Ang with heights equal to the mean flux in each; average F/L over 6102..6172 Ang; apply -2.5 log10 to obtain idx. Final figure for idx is -0.01 mag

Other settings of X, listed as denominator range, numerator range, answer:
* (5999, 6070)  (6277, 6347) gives 0.97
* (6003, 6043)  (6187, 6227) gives 0.96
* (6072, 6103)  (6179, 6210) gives 0.95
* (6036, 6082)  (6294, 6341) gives 0.94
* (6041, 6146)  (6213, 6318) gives 0.95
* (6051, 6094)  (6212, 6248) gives 0.92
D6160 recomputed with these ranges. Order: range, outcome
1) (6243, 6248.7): 4.01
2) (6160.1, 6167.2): 4.01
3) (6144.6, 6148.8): 4.27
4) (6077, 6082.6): 4.55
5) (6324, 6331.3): 4.2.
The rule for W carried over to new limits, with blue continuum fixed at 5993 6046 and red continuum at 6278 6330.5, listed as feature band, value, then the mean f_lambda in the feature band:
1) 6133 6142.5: 0.1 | 4.13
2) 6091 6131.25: -0.7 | 4.26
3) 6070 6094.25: -0.6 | 4.31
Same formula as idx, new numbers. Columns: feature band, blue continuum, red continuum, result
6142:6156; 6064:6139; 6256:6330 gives 0.011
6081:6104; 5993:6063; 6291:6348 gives 0.008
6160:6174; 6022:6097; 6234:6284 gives 0.017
